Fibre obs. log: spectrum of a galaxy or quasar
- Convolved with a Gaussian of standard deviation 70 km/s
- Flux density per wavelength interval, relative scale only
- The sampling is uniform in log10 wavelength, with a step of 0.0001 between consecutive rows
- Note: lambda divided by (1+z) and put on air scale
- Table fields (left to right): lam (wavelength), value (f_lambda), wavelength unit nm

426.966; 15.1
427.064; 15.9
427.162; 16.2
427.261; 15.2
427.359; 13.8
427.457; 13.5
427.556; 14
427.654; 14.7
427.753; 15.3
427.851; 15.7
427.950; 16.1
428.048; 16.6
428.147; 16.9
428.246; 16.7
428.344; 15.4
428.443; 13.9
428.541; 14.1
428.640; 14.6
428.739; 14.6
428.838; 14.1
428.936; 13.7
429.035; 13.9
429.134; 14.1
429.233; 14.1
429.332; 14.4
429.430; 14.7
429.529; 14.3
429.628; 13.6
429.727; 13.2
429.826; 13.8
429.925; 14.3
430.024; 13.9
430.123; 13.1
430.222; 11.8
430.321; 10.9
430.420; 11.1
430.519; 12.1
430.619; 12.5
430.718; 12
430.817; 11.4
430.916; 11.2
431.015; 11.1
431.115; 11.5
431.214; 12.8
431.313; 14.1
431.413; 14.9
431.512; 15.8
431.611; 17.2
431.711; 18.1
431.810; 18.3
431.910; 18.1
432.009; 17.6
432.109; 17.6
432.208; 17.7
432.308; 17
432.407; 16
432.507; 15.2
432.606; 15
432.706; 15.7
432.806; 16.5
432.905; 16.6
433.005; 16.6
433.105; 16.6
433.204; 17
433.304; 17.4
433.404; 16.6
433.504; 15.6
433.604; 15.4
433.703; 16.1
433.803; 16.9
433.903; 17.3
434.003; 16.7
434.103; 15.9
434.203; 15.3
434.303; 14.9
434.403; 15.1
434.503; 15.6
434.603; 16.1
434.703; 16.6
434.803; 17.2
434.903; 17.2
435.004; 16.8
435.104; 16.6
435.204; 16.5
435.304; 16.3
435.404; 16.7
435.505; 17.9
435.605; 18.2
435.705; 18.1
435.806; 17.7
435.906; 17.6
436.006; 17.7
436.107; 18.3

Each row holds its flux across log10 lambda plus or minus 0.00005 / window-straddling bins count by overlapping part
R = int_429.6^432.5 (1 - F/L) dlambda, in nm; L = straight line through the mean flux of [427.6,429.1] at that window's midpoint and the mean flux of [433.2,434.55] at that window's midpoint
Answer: 0.249 nm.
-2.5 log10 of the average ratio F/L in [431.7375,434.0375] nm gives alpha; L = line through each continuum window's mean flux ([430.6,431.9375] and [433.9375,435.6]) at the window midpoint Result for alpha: -0.10 mag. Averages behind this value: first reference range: 14.2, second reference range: 16.4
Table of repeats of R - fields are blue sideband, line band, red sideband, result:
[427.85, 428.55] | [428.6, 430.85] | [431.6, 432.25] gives 0.44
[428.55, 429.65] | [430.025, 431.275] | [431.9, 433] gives 0.28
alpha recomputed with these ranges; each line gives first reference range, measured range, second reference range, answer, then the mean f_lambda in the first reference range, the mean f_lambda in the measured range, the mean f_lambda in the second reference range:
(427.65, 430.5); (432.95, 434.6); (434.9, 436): 0.02 mag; 14.2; 16.2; 17.3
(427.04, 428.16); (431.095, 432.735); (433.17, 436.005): 0.00 mag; 15.3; 16.1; 16.6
